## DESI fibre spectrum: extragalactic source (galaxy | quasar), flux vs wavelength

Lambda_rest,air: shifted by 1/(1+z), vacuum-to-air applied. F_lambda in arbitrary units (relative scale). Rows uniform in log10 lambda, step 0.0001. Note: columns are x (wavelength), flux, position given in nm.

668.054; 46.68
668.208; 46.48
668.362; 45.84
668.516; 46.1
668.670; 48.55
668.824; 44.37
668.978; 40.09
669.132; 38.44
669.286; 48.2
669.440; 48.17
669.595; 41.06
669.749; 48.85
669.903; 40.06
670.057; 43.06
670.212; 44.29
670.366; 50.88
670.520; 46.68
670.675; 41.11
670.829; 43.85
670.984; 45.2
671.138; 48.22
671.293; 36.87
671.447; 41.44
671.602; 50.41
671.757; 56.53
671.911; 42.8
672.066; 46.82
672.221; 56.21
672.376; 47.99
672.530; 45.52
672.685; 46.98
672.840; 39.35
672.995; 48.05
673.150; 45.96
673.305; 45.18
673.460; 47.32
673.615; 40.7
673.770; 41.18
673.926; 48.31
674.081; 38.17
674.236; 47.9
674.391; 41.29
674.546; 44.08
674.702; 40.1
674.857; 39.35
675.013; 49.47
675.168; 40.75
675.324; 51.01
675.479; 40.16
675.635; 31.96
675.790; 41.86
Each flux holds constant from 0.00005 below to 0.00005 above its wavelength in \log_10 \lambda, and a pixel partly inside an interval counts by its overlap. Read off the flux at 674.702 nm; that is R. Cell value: 40.1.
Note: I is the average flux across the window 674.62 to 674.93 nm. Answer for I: 39.7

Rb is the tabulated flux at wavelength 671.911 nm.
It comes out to 42.8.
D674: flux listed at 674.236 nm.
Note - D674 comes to 47.9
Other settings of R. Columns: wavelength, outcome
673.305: 45.18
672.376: 47.99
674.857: 39.35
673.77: 41.18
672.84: 39.35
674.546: 44.08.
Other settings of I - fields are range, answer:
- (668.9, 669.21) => 39.3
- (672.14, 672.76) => 49.2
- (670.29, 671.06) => 45.5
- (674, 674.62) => 43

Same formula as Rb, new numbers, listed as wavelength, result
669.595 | 41.06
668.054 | 46.68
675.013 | 49.47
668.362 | 45.84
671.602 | 50.41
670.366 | 50.88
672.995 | 48.05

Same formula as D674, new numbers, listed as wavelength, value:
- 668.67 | 48.55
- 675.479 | 40.16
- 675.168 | 40.75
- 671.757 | 56.53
